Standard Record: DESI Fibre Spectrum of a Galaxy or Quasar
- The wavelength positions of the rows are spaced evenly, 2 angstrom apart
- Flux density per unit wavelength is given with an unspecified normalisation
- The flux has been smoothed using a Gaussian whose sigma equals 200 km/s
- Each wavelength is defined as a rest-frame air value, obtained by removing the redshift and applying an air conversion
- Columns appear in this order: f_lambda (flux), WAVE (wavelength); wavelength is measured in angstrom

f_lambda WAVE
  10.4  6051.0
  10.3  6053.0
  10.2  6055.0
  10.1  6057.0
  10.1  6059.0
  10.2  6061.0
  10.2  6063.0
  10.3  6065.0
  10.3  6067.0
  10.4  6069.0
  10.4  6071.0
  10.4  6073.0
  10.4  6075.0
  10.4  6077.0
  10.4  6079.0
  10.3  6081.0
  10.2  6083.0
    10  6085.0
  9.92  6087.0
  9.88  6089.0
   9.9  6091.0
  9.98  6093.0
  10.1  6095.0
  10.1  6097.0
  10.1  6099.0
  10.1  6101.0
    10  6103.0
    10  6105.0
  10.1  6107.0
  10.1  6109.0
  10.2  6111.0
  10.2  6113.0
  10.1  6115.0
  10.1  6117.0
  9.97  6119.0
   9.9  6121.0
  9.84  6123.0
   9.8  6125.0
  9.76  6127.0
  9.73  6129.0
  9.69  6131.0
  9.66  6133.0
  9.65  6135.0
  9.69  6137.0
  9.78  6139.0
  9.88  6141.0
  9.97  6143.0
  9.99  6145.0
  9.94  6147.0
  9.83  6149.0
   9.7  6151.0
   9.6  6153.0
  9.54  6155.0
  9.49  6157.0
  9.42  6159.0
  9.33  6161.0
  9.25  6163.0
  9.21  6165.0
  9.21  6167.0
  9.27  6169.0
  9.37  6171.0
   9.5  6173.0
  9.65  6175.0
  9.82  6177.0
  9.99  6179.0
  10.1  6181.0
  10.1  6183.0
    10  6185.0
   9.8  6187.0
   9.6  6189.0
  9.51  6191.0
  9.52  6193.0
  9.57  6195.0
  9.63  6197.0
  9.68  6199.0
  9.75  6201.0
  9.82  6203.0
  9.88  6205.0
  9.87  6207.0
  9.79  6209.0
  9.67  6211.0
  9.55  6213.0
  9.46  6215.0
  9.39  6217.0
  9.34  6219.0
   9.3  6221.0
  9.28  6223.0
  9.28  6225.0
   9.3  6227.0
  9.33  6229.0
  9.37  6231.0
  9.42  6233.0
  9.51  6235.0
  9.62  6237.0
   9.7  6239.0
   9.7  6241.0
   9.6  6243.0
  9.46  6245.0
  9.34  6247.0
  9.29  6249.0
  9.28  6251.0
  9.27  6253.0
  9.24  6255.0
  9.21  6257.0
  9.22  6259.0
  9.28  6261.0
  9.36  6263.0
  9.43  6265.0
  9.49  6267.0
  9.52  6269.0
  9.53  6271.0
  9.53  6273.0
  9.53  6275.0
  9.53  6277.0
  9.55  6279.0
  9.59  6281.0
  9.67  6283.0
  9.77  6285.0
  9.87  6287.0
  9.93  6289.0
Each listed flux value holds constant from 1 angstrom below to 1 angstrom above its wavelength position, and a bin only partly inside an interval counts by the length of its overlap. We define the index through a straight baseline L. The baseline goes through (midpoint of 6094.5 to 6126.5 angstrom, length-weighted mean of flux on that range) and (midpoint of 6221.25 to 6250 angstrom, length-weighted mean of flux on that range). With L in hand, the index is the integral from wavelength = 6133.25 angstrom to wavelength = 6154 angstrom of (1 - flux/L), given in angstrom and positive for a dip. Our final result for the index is 0.2 angstrom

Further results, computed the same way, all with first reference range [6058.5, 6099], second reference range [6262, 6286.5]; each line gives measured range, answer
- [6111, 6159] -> 0.9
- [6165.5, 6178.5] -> 0.5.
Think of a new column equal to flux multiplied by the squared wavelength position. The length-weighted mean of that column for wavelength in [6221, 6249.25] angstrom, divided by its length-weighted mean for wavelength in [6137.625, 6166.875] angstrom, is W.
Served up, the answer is 1.01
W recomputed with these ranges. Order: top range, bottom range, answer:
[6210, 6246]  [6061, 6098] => 0.97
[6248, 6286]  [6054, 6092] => 0.98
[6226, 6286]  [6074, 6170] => 1.00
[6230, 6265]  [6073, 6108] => 0.98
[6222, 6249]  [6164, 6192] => 1.00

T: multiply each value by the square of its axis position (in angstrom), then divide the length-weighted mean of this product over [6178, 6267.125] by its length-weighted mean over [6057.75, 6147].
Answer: 0.99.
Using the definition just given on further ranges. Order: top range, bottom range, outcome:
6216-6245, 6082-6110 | 0.98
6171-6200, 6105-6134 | 1.00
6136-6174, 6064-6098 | 0.96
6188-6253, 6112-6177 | 1.01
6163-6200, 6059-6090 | 0.97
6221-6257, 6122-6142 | 1.00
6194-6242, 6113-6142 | 1.00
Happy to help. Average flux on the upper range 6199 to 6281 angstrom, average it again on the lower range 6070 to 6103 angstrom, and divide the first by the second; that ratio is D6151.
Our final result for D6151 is 0.93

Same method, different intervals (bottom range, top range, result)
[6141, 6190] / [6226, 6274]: 0.98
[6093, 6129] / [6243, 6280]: 0.94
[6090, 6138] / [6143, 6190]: 0.97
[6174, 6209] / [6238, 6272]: 0.96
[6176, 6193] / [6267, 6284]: 0.97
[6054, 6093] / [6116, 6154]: 0.96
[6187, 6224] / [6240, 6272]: 0.98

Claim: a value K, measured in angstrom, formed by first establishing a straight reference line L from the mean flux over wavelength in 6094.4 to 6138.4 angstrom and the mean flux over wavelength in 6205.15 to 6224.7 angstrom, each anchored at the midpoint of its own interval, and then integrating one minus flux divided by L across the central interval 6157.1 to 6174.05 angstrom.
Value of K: 0.7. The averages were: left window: 9.95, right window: 9.52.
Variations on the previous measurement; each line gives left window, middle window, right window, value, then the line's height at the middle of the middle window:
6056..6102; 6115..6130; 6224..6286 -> 0.2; 10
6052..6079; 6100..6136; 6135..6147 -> 0.2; 9.98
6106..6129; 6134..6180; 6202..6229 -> 0.9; 9.81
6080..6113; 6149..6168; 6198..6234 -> 0.7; 9.79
